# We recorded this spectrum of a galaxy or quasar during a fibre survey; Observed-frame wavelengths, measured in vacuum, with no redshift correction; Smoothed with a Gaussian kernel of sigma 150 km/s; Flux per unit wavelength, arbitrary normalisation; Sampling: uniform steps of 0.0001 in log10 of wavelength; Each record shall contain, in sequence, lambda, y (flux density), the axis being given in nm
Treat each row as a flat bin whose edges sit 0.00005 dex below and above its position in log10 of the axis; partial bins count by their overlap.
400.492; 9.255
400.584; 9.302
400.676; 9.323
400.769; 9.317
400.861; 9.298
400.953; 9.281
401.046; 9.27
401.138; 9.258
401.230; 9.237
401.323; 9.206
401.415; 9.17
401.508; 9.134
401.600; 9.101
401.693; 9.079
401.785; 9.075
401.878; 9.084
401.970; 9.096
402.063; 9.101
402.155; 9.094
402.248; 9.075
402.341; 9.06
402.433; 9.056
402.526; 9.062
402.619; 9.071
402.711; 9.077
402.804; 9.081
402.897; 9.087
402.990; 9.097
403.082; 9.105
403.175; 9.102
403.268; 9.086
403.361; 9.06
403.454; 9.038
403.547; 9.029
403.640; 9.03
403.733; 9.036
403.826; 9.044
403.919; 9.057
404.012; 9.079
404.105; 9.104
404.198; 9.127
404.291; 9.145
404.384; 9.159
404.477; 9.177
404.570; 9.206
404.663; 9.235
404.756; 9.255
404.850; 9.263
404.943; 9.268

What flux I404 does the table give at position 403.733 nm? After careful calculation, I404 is 9.036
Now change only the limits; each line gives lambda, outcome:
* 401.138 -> 9.258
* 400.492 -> 9.255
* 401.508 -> 9.134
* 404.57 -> 9.206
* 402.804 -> 9.081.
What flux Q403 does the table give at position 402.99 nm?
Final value 9.097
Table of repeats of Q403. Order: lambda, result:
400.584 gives 9.302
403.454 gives 9.038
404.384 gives 9.159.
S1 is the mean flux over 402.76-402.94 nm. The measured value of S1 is 9.07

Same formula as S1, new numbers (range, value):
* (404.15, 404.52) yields 9.16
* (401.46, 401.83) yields 9.09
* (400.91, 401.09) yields 9.24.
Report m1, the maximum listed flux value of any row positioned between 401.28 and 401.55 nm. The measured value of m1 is 9.206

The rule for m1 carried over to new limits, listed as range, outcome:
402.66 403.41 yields 9.105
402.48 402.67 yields 9.071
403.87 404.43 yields 9.159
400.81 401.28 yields 9.298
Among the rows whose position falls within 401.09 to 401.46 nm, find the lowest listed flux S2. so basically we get 9.17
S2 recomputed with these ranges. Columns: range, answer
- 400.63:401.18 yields 9.258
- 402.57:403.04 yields 9.071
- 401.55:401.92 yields 9.075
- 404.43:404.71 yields 9.177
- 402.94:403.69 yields 9.029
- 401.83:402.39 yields 9.06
